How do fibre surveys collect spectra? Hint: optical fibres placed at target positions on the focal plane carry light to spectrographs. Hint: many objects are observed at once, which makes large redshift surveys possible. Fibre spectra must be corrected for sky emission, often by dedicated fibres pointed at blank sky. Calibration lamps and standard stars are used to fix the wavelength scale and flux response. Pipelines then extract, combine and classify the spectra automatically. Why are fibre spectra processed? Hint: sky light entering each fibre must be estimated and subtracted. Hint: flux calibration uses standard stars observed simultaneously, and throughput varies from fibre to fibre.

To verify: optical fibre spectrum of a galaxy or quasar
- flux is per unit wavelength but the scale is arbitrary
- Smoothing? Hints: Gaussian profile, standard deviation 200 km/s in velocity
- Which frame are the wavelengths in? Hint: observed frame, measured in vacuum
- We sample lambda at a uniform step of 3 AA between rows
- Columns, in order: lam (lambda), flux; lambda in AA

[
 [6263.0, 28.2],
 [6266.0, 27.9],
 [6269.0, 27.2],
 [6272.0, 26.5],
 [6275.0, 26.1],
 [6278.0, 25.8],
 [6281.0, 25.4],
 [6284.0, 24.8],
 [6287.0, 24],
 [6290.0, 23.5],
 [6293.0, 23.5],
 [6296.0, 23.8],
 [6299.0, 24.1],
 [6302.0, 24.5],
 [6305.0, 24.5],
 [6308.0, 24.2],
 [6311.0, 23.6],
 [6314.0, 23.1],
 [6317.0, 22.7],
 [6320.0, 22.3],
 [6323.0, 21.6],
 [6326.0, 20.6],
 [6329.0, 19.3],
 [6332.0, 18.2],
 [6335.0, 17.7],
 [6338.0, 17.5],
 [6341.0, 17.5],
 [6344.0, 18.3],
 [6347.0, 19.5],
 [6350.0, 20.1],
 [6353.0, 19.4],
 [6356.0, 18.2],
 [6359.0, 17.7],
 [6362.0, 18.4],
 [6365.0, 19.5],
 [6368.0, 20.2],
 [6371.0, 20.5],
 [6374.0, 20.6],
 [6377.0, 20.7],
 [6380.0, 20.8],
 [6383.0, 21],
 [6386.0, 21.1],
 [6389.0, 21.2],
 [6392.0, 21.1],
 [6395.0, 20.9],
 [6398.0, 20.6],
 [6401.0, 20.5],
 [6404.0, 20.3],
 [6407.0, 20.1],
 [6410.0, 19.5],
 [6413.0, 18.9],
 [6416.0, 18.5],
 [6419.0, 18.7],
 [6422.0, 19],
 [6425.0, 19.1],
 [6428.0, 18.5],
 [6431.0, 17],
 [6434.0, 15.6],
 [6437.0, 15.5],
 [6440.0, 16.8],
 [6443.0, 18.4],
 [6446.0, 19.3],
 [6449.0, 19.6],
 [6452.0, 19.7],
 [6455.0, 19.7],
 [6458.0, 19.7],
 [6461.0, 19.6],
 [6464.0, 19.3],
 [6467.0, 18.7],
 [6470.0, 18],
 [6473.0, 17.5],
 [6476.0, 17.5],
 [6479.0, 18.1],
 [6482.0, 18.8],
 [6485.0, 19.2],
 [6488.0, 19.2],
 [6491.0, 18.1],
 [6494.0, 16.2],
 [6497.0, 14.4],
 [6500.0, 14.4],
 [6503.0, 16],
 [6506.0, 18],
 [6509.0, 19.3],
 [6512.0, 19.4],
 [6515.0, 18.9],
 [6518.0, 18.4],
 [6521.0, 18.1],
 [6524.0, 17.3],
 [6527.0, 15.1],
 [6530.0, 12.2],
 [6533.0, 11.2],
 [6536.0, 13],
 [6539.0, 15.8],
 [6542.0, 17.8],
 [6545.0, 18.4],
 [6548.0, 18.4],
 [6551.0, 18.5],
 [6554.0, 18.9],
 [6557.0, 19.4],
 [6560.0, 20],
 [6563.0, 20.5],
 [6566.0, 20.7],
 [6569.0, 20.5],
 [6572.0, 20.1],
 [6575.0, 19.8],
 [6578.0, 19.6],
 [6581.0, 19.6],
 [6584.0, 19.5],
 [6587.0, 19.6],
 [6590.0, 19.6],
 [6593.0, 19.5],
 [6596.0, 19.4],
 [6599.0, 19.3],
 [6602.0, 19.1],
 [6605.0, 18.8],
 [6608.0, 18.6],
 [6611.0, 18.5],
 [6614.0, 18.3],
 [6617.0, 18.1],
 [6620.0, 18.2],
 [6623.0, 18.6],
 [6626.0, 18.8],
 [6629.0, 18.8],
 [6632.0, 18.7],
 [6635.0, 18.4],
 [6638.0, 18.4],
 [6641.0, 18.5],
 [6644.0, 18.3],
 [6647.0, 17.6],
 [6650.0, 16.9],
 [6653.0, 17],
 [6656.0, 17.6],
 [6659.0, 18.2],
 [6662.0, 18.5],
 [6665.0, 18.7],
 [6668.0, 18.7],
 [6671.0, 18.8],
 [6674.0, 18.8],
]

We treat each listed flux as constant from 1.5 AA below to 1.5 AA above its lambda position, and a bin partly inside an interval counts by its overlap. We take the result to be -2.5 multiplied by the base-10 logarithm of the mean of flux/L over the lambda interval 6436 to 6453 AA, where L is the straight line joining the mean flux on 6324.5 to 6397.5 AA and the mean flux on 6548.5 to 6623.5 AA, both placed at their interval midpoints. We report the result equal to 0.07 mag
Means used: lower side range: 19.6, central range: 18.3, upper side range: 19.3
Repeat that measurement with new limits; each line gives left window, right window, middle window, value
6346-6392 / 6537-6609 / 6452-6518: 0.08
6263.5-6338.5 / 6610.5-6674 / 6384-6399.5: 0.05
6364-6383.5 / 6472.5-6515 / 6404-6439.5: 0.06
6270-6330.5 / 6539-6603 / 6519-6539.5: 0.34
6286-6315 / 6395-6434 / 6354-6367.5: 0.15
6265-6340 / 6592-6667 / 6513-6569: 0.13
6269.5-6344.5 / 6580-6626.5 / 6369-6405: 0.04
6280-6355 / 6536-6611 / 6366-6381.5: 0.03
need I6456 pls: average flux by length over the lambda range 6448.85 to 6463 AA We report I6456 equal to 19.7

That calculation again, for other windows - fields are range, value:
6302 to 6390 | 20.4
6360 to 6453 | 19.4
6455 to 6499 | 18.2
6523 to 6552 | 15.7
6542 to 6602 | 19.5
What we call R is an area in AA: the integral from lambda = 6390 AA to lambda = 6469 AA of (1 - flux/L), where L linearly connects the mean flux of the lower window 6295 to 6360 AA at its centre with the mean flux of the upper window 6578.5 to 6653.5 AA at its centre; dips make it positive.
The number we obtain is 4.1 AA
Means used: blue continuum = 20.8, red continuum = 18.7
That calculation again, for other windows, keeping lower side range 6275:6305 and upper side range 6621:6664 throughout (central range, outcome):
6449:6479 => 3.5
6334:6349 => 3.4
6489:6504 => 3.5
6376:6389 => 1.1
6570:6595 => -0.6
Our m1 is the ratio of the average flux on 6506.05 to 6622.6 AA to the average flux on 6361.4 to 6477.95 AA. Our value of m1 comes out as 0.95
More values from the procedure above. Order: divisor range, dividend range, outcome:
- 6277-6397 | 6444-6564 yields 0.84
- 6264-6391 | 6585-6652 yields 0.85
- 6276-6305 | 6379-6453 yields 0.79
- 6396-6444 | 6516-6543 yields 0.83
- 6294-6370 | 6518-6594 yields 0.88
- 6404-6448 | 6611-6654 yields 1.00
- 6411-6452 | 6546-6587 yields 1.08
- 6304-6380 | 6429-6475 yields 0.90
